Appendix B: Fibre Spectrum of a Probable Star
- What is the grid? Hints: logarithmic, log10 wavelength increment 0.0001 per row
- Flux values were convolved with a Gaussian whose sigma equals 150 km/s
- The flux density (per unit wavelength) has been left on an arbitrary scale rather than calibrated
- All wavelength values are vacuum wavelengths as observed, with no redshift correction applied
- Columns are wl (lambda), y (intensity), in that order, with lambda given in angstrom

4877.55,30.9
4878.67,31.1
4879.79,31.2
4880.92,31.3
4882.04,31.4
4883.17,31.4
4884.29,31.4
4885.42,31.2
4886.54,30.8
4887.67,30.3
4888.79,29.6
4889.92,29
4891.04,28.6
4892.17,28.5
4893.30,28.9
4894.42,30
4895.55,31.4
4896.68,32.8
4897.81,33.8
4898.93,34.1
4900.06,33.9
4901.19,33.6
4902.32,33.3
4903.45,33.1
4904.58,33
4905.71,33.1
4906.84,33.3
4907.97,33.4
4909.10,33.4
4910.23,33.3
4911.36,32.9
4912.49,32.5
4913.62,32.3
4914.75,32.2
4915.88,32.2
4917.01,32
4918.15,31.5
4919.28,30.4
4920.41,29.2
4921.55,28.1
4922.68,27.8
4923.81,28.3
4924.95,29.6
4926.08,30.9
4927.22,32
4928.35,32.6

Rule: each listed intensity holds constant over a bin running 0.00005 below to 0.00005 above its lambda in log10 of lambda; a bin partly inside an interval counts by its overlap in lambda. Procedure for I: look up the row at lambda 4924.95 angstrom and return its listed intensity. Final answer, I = 29.6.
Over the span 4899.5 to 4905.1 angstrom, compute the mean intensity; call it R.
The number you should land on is 33.4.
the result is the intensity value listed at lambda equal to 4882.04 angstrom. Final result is 31.4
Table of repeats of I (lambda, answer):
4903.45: 33.1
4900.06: 33.9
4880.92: 31.3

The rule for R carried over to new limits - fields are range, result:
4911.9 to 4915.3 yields 32.4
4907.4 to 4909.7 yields 33.4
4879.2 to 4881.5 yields 31.3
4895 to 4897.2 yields 32.1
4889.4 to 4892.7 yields 28.7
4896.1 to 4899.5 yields 33.6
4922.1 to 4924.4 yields 28.1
